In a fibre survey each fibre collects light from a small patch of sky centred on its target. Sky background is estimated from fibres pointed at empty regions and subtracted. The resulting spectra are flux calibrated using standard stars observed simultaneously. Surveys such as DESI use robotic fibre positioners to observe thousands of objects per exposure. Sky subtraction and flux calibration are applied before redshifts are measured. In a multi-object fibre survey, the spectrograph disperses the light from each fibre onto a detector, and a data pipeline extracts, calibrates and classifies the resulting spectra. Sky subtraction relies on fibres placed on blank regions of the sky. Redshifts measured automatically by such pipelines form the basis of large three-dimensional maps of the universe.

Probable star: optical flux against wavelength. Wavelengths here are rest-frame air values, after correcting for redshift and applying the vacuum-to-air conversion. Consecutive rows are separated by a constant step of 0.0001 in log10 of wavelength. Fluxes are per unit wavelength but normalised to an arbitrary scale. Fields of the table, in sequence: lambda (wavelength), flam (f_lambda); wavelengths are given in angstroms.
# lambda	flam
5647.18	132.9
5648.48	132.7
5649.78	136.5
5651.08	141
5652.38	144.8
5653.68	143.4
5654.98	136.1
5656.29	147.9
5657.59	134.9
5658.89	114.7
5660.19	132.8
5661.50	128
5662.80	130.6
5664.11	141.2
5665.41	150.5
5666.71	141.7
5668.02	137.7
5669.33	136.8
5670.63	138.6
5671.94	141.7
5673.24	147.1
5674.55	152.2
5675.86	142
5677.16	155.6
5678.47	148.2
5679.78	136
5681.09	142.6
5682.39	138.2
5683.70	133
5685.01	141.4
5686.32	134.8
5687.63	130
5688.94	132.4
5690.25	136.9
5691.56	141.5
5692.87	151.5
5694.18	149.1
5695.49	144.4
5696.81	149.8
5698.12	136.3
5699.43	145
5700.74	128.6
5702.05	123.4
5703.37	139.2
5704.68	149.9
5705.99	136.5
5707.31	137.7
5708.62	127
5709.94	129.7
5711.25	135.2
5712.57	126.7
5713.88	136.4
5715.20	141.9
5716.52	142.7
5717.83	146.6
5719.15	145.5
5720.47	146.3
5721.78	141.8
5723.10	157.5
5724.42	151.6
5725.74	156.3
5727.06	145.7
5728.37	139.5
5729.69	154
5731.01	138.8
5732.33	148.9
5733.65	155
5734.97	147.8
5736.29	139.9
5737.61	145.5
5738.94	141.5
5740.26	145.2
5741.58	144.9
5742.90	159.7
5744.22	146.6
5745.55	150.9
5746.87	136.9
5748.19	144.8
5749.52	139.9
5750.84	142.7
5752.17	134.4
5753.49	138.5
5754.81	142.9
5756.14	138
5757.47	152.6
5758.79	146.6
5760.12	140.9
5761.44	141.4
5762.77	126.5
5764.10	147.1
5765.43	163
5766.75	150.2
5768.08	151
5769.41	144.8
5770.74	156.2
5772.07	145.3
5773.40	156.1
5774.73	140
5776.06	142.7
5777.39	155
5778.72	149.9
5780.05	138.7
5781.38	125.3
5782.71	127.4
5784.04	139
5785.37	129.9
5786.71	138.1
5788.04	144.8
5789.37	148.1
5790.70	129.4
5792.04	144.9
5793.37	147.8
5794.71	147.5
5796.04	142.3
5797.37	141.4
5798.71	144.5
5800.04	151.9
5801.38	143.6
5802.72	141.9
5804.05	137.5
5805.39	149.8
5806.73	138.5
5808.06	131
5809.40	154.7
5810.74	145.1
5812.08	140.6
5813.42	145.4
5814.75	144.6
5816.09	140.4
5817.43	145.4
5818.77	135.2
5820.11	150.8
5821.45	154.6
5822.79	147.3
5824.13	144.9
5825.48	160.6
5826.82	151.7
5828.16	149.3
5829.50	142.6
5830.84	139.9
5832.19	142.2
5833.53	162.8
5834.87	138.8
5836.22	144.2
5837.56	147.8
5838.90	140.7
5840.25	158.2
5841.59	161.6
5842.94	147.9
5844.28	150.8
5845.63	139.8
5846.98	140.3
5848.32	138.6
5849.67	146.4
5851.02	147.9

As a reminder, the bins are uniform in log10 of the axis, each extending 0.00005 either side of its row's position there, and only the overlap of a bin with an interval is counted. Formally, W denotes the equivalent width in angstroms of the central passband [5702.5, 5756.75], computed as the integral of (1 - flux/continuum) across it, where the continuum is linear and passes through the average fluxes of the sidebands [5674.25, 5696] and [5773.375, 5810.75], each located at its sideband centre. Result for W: -0.51 angstroms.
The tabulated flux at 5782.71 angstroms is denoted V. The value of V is 127.4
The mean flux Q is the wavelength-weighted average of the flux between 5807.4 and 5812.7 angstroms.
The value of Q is 143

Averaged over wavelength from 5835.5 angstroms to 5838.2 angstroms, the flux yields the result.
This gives 146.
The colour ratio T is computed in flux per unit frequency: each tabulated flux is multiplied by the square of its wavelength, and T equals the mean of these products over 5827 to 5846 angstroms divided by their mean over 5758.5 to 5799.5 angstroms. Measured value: 1.05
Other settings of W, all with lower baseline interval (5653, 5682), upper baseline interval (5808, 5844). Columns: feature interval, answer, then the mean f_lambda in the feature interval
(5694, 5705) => 0.1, 140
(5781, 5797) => 0.7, 139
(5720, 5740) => -0.6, 147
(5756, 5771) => -0.2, 147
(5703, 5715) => 0.5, 136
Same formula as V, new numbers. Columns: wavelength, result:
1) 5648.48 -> 132.7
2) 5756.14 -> 138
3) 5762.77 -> 126.5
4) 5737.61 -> 145.5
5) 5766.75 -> 150.2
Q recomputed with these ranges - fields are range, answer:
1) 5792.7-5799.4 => 145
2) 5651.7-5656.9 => 143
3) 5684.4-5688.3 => 135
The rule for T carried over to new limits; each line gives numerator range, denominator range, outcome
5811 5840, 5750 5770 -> 1.04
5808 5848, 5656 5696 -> 1.11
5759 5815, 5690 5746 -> 1.03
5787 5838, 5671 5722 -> 1.08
